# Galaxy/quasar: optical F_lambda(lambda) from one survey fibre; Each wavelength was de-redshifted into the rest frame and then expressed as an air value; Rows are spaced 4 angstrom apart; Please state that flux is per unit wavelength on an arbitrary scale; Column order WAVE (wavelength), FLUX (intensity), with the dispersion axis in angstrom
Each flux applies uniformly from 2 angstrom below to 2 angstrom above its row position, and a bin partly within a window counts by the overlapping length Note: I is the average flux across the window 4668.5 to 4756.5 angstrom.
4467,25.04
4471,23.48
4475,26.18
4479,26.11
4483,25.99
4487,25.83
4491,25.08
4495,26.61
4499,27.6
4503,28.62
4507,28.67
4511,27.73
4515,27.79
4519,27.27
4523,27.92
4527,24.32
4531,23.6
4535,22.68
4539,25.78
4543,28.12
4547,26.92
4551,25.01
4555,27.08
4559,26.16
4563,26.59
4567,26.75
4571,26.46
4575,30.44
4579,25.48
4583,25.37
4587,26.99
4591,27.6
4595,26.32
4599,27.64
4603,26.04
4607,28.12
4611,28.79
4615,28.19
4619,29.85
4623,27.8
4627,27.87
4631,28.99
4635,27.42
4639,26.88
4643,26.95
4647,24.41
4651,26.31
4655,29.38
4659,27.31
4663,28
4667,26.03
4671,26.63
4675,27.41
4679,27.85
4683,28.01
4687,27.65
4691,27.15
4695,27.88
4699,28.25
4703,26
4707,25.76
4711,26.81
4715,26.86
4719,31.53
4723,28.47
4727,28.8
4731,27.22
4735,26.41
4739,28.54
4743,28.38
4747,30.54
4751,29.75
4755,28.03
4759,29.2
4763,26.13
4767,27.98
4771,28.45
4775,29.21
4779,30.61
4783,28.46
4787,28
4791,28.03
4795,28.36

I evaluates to 27.9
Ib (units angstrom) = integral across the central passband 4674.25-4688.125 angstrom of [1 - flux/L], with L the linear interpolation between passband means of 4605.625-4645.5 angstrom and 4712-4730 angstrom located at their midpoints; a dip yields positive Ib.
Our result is 0.3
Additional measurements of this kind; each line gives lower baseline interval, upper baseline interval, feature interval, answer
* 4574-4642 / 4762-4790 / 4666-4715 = 1.6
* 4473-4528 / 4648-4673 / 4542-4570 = 0.4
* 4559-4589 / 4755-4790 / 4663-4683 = 0.3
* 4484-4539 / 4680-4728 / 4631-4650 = 0.4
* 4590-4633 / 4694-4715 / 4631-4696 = 0.2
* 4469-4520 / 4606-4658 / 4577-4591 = 0.6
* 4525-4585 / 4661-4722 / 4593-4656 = -1.8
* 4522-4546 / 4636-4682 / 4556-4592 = -1.3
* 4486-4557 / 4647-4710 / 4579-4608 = 0.1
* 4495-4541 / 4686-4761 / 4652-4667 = -0.1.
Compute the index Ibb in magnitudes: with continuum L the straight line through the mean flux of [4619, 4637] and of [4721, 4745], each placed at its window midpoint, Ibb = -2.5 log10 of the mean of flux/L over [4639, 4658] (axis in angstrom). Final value 0.054 mag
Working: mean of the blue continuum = 28.2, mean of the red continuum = 28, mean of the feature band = 26.8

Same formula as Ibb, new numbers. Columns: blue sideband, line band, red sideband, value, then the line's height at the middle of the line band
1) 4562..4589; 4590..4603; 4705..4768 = 0.00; 27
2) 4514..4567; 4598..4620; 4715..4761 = -0.04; 27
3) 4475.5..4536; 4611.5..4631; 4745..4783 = -0.04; 27.5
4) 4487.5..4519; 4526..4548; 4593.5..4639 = 0.10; 27.5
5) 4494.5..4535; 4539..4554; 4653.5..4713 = 0.01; 26.9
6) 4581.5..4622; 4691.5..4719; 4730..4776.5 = 0.03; 28.1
